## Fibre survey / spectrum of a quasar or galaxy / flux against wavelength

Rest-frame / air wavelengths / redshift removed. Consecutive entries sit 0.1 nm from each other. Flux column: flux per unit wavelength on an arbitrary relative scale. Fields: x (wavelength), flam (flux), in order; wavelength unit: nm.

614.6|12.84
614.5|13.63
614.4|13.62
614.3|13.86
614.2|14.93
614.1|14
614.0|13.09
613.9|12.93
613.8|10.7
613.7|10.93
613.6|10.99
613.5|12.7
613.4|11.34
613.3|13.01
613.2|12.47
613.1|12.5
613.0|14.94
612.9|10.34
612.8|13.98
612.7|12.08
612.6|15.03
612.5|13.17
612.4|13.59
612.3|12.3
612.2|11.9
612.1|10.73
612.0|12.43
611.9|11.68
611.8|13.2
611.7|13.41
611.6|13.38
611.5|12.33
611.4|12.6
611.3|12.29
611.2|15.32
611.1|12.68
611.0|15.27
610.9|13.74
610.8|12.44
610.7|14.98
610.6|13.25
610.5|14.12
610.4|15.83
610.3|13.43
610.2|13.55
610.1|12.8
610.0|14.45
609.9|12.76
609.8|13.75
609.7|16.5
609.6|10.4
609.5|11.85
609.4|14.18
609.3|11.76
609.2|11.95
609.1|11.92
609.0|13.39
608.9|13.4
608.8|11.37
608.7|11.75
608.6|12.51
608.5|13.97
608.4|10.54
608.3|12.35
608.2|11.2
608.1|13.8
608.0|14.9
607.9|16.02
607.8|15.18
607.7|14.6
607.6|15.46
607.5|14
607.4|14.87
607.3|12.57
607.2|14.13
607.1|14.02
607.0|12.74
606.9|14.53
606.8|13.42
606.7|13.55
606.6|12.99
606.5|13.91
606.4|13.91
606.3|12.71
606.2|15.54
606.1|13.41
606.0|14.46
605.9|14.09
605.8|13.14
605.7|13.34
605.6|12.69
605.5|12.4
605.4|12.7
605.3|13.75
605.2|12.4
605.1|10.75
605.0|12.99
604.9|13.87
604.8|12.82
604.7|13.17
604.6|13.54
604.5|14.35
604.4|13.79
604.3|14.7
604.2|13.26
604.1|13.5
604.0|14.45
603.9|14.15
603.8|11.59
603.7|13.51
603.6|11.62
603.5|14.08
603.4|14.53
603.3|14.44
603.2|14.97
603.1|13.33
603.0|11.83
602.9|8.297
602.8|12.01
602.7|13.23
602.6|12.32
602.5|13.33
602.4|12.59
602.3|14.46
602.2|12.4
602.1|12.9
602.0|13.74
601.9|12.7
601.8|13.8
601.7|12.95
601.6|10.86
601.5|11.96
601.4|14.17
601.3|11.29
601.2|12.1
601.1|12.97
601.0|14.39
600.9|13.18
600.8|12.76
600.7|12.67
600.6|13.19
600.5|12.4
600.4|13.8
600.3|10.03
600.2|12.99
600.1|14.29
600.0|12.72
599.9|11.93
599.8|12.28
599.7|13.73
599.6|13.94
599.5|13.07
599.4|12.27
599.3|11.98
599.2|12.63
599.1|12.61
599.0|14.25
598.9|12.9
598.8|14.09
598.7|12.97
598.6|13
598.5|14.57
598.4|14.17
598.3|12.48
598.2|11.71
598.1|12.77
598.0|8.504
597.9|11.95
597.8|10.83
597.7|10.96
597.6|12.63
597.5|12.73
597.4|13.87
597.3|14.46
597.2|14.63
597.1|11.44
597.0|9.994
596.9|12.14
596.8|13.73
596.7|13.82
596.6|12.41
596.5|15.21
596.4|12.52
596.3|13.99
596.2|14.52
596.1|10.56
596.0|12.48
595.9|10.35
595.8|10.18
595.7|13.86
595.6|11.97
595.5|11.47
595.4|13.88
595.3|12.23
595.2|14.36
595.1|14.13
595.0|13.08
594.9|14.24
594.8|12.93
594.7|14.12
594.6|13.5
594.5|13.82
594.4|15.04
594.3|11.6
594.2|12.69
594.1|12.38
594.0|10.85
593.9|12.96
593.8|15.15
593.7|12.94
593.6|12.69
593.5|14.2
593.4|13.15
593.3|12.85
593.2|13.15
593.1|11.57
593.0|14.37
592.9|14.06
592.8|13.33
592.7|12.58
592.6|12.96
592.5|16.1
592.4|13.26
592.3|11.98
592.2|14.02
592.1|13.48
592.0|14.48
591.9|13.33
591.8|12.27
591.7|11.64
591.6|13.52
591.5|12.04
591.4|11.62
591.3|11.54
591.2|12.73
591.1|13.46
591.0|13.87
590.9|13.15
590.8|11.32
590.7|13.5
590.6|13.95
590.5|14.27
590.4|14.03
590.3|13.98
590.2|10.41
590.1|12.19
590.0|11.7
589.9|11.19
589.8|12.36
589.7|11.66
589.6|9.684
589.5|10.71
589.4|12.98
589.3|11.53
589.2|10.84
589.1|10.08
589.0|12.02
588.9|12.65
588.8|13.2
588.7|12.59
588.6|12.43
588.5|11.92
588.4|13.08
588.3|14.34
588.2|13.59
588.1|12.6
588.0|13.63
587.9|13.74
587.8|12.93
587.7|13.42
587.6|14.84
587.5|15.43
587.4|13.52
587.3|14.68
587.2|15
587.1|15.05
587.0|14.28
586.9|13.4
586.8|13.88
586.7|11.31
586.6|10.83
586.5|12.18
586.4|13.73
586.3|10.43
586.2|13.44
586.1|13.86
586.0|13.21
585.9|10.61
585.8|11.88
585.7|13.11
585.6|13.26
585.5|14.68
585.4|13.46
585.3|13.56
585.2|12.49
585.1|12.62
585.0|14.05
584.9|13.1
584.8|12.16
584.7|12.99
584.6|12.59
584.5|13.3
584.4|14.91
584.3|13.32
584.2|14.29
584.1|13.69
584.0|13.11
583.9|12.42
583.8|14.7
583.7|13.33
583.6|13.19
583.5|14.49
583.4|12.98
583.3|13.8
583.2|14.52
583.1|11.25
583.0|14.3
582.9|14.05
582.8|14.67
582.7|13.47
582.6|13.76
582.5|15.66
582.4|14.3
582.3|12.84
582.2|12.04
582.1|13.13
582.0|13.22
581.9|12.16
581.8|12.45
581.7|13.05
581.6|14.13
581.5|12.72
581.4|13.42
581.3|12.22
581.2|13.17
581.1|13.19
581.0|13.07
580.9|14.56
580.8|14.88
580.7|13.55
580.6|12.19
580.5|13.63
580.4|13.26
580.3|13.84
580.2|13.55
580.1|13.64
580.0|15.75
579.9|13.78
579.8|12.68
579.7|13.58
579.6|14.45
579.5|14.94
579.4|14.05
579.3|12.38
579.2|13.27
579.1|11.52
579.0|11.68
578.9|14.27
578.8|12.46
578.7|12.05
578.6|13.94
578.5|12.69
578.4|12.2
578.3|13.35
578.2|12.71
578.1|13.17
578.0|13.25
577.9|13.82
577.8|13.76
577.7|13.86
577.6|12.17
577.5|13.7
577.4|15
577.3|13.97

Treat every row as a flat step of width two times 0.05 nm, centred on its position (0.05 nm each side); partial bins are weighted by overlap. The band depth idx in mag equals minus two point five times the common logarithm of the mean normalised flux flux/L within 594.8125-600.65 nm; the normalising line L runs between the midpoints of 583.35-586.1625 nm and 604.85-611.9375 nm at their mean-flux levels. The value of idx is 0.05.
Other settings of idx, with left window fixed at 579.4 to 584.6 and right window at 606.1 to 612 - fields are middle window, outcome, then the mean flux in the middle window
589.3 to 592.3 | 0.08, 12.6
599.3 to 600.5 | 0.06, 12.8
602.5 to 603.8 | 0.05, 12.8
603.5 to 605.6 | 0.02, 13.2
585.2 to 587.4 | 0.03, 13.1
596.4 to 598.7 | 0.07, 12.6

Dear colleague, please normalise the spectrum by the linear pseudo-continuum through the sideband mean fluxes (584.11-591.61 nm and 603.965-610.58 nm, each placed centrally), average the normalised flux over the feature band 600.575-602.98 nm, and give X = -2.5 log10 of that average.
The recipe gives 0.05 mag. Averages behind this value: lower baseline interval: 12.9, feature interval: 12.7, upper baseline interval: 13.4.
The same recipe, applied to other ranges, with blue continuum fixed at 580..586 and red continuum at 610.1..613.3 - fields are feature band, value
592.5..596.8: 0.02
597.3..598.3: 0.11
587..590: 0.04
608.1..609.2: 0.08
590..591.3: 0.03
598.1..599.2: 0.00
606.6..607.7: -0.06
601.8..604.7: 0.00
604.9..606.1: 0.02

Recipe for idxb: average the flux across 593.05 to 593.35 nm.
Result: 12.5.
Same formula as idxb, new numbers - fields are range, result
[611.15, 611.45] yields 13.4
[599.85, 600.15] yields 13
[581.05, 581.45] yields 13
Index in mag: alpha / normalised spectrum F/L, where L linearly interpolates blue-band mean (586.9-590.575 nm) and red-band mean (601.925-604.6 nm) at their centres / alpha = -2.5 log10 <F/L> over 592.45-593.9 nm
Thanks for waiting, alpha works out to -0.043 mag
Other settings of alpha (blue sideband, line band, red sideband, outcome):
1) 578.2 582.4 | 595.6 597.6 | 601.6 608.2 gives 0.051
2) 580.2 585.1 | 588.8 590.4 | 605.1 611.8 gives 0.147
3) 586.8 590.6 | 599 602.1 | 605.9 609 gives 0.044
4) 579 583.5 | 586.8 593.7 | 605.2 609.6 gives 0.036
